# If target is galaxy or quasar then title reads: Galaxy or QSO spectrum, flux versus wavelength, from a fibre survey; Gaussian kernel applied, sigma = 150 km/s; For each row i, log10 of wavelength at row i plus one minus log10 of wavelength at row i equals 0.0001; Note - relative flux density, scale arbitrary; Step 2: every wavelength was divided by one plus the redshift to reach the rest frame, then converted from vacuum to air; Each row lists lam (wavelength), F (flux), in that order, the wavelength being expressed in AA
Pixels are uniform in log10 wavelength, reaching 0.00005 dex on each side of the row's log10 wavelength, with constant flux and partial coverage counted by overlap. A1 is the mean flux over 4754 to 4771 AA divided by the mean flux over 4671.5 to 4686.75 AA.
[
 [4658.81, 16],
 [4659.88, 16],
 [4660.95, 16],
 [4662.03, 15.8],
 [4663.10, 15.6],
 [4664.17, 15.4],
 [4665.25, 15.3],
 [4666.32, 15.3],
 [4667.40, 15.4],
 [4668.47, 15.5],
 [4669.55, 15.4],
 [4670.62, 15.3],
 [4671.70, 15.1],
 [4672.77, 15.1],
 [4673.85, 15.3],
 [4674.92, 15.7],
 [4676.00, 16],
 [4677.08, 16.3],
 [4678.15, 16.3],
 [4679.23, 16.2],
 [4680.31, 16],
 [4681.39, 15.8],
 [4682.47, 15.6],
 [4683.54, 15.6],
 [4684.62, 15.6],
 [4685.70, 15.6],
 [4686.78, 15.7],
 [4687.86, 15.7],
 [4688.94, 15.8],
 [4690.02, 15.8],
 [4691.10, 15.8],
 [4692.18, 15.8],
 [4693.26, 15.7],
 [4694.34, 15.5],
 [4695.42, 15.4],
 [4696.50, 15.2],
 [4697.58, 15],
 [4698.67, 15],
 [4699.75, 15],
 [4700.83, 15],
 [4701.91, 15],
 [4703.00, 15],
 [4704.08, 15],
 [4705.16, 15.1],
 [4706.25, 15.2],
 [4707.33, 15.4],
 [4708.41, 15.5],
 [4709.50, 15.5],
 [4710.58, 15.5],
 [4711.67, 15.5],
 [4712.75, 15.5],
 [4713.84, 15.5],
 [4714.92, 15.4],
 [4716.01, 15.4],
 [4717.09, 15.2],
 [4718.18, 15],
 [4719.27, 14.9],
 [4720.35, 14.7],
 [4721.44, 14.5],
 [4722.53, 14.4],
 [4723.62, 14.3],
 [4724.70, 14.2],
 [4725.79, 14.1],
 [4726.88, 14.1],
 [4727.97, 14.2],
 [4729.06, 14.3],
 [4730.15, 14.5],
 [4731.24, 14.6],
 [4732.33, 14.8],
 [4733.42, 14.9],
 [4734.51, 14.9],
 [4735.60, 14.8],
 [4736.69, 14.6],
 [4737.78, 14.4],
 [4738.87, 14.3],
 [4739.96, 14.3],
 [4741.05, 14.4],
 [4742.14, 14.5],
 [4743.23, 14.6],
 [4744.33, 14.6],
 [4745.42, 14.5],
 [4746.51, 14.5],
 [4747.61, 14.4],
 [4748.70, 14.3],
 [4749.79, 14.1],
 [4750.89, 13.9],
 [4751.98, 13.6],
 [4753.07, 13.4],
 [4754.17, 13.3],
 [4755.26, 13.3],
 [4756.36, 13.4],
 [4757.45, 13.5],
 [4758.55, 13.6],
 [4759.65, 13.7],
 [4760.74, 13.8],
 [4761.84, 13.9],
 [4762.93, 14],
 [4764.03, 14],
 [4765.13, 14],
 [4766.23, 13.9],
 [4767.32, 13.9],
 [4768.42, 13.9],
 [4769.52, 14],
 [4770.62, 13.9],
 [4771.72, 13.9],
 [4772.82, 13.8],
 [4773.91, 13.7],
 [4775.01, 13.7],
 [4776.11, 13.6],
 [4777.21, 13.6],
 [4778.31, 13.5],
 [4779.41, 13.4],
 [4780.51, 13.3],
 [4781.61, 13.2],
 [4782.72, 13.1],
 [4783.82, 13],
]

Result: 0.9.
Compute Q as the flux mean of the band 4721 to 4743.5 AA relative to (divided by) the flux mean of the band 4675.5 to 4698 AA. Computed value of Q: 0.92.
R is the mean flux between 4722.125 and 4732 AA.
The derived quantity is 14.3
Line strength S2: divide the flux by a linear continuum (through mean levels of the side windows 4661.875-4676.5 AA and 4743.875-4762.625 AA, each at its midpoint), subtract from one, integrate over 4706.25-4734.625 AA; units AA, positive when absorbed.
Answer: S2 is -0.8 AA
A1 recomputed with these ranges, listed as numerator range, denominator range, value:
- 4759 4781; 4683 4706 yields 0.90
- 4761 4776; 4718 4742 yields 0.96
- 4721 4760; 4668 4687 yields 0.91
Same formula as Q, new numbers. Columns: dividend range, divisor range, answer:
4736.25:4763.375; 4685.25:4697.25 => 0.90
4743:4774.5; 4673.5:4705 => 0.89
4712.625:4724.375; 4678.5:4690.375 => 0.95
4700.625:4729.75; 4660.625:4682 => 0.96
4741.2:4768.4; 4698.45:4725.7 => 0.93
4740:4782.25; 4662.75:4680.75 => 0.89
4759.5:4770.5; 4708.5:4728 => 0.93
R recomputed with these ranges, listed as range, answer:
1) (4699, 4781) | 14.4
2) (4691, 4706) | 15.2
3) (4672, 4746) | 15.1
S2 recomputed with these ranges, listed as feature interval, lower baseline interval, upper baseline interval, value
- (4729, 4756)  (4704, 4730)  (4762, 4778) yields 0.2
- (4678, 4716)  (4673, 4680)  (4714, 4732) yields -0.3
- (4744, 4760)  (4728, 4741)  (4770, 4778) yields 0.4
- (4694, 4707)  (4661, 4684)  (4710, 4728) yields 0.0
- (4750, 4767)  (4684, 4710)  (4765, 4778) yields 0.5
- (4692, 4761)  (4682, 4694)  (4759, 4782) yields 0.7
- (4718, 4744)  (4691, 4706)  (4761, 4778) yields 0.2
